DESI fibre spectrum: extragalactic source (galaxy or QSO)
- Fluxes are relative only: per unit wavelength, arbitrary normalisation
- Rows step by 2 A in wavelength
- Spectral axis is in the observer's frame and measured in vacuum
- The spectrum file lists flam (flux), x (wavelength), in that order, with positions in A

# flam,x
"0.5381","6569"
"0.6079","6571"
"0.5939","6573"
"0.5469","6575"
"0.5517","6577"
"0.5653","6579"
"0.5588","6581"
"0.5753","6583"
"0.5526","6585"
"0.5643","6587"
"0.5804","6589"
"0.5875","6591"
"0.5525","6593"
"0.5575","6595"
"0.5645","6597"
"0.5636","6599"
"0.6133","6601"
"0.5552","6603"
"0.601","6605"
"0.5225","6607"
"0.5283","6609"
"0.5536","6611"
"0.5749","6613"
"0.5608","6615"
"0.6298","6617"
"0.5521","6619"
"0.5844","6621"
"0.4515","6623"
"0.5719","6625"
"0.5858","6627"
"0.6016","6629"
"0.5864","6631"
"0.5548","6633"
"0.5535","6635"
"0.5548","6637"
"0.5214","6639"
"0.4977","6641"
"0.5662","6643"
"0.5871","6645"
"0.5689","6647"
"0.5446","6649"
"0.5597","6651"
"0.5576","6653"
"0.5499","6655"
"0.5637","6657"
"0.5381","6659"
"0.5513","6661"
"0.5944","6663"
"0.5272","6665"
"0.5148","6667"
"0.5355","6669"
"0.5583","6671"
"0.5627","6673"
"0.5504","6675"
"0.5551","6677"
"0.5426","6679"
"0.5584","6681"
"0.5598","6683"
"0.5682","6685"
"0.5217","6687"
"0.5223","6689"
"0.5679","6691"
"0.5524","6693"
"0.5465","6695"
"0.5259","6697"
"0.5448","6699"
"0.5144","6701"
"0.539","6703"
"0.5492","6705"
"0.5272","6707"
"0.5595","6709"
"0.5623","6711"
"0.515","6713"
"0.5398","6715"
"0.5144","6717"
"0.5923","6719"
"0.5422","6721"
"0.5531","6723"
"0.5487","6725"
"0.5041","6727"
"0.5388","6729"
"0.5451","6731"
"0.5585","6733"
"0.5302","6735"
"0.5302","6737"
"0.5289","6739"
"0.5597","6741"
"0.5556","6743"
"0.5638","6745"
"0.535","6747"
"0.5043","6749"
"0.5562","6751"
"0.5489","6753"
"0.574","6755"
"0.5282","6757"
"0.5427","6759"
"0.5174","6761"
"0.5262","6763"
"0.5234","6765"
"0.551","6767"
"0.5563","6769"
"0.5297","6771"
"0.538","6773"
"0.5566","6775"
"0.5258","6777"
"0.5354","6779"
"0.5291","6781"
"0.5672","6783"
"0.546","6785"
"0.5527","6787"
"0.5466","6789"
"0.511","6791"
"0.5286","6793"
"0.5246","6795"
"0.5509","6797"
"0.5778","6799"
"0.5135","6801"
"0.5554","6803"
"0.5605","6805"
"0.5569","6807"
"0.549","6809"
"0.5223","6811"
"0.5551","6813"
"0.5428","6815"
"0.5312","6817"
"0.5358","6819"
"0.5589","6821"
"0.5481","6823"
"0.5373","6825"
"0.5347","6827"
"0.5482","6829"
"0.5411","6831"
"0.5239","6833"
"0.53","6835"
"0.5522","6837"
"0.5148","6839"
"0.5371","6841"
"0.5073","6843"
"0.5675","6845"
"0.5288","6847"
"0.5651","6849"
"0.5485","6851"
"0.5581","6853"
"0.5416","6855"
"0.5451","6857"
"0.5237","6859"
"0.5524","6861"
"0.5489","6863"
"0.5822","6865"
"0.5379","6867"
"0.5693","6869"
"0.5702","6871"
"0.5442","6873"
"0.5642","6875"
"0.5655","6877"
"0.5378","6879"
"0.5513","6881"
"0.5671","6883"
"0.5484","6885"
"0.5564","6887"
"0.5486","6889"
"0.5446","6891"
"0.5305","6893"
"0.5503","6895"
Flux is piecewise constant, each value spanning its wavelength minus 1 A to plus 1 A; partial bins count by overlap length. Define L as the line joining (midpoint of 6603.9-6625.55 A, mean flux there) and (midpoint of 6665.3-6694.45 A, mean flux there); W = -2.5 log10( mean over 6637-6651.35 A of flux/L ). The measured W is 0.01 mag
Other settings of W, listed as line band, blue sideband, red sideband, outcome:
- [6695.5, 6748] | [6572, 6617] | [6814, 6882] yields 0.028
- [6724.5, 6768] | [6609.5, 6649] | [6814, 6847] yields 0.015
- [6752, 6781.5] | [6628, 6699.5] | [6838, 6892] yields 0.023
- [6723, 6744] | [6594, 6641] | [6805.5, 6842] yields 0.018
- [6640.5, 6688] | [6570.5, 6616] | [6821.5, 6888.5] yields 0.018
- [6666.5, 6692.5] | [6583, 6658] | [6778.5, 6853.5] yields 0.015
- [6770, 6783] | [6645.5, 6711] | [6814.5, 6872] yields 0.015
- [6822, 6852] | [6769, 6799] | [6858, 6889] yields 0.020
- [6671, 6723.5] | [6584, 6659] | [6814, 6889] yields 0.021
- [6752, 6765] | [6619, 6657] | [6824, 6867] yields 0.019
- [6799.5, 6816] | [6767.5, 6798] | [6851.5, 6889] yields -0.003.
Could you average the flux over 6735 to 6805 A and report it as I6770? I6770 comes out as 0.541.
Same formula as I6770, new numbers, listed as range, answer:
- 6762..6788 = 0.541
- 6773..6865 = 0.542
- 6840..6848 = 0.535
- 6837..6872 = 0.547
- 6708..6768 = 0.542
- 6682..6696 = 0.548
